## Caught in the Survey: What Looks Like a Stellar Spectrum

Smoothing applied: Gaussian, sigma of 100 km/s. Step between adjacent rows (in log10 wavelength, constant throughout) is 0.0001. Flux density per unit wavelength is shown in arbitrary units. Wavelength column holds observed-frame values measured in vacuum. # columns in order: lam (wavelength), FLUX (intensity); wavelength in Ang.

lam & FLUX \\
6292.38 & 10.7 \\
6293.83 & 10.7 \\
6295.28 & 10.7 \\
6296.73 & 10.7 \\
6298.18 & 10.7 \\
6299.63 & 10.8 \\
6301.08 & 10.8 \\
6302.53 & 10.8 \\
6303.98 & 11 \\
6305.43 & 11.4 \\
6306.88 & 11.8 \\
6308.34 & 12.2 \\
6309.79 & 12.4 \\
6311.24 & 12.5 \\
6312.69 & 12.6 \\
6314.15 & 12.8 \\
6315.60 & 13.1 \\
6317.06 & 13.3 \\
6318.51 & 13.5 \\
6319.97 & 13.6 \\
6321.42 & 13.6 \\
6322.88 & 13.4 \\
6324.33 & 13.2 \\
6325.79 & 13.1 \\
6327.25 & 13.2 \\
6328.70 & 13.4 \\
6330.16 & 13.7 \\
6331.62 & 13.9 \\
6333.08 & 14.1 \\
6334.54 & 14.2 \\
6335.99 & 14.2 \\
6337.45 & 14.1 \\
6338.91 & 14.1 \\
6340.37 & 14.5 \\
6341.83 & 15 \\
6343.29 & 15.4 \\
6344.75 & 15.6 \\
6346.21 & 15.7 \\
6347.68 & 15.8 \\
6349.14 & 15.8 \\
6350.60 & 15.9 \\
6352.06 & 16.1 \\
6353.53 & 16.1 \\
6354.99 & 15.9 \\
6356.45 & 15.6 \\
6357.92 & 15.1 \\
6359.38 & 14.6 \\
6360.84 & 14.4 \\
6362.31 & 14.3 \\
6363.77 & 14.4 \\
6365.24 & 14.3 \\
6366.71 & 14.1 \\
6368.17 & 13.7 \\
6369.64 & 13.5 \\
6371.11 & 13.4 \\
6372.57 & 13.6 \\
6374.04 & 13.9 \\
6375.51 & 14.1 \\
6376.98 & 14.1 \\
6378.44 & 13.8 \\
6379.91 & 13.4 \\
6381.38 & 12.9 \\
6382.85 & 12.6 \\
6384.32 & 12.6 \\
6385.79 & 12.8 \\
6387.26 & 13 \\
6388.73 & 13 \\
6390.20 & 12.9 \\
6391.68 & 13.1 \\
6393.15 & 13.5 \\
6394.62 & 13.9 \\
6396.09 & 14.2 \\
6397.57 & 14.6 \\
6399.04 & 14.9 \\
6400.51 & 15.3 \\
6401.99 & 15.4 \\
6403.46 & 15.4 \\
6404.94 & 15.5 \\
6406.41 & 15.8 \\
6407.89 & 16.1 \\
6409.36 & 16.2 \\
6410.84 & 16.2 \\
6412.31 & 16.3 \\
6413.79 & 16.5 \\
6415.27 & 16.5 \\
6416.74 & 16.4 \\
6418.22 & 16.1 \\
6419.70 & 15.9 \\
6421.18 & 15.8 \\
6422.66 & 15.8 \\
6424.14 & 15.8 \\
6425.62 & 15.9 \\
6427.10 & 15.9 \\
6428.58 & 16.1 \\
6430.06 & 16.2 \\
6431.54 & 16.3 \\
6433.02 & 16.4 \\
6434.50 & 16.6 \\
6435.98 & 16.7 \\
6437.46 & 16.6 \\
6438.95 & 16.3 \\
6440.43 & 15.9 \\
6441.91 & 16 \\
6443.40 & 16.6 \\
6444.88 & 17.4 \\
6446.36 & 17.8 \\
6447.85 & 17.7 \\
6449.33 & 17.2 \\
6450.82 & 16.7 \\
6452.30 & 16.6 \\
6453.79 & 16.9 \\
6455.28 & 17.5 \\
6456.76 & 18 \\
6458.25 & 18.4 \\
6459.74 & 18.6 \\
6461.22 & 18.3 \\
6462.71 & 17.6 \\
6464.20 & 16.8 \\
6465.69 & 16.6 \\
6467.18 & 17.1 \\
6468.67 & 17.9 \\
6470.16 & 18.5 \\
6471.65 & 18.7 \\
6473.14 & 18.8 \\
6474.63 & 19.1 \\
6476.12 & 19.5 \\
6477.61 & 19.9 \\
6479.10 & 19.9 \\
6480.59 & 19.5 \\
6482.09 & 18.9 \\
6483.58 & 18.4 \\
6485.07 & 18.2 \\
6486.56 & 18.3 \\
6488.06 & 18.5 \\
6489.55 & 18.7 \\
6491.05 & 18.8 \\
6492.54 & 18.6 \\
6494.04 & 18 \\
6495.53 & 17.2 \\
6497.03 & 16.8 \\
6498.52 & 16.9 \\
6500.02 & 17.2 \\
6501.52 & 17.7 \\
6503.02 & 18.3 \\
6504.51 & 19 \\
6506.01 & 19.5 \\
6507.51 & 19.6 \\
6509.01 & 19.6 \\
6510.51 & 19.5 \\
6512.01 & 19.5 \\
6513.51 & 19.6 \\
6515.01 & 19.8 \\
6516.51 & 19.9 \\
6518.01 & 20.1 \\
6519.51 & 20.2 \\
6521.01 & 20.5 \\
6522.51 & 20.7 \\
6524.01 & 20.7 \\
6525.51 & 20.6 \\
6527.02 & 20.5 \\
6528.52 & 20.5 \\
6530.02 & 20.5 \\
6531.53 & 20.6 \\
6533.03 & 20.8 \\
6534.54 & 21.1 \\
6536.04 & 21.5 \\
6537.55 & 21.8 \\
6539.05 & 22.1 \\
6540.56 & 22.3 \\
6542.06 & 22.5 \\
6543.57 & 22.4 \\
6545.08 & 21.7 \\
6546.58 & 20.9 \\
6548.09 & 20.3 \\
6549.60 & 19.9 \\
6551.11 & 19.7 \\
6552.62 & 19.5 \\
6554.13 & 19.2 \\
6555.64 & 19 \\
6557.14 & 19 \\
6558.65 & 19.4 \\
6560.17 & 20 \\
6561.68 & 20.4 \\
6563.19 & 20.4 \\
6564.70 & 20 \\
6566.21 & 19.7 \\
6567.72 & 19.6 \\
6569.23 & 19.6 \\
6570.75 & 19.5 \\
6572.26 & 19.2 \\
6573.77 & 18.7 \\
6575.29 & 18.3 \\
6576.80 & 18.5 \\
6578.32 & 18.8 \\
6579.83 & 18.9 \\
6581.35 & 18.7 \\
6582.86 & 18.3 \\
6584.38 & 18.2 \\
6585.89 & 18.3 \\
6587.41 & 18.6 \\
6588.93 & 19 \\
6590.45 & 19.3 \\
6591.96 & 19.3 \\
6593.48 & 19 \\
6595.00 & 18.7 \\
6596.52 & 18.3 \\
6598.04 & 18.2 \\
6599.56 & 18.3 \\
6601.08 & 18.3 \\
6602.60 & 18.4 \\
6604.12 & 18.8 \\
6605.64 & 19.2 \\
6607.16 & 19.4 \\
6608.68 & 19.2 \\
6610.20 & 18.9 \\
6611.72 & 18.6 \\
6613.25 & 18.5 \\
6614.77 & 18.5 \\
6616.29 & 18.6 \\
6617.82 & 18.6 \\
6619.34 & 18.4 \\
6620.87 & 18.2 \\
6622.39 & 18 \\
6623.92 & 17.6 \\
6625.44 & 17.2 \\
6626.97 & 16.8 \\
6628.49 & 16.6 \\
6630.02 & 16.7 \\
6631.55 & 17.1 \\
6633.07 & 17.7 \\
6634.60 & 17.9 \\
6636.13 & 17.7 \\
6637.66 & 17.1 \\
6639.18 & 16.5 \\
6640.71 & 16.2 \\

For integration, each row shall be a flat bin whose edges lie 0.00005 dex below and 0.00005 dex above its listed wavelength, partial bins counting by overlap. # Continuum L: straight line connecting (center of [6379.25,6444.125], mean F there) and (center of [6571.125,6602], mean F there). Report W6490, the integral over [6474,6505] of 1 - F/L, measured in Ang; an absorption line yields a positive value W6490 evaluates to -3.1 Ang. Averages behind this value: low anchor 15.2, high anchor 18.7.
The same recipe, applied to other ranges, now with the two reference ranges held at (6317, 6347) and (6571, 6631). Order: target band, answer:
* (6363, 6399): 3.1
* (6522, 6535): -2.6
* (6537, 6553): -3.4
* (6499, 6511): -1.3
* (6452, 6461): -0.9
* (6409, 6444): -1.4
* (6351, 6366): -0.6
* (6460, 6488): -3.5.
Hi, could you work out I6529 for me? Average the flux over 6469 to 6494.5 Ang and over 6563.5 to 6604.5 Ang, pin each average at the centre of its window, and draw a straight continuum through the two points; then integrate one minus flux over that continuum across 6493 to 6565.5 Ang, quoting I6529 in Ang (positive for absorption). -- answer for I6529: -4.2 Ang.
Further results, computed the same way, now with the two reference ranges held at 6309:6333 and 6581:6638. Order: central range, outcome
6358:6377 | 0.0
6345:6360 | -2.1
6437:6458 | -2.1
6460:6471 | -1.3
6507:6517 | -1.9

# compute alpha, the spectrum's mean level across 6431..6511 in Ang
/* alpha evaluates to 17.9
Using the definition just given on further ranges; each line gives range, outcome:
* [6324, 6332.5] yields 13.4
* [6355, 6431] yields 14.7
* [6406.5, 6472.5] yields 16.8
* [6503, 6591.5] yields 19.9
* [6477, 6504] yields 18.3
